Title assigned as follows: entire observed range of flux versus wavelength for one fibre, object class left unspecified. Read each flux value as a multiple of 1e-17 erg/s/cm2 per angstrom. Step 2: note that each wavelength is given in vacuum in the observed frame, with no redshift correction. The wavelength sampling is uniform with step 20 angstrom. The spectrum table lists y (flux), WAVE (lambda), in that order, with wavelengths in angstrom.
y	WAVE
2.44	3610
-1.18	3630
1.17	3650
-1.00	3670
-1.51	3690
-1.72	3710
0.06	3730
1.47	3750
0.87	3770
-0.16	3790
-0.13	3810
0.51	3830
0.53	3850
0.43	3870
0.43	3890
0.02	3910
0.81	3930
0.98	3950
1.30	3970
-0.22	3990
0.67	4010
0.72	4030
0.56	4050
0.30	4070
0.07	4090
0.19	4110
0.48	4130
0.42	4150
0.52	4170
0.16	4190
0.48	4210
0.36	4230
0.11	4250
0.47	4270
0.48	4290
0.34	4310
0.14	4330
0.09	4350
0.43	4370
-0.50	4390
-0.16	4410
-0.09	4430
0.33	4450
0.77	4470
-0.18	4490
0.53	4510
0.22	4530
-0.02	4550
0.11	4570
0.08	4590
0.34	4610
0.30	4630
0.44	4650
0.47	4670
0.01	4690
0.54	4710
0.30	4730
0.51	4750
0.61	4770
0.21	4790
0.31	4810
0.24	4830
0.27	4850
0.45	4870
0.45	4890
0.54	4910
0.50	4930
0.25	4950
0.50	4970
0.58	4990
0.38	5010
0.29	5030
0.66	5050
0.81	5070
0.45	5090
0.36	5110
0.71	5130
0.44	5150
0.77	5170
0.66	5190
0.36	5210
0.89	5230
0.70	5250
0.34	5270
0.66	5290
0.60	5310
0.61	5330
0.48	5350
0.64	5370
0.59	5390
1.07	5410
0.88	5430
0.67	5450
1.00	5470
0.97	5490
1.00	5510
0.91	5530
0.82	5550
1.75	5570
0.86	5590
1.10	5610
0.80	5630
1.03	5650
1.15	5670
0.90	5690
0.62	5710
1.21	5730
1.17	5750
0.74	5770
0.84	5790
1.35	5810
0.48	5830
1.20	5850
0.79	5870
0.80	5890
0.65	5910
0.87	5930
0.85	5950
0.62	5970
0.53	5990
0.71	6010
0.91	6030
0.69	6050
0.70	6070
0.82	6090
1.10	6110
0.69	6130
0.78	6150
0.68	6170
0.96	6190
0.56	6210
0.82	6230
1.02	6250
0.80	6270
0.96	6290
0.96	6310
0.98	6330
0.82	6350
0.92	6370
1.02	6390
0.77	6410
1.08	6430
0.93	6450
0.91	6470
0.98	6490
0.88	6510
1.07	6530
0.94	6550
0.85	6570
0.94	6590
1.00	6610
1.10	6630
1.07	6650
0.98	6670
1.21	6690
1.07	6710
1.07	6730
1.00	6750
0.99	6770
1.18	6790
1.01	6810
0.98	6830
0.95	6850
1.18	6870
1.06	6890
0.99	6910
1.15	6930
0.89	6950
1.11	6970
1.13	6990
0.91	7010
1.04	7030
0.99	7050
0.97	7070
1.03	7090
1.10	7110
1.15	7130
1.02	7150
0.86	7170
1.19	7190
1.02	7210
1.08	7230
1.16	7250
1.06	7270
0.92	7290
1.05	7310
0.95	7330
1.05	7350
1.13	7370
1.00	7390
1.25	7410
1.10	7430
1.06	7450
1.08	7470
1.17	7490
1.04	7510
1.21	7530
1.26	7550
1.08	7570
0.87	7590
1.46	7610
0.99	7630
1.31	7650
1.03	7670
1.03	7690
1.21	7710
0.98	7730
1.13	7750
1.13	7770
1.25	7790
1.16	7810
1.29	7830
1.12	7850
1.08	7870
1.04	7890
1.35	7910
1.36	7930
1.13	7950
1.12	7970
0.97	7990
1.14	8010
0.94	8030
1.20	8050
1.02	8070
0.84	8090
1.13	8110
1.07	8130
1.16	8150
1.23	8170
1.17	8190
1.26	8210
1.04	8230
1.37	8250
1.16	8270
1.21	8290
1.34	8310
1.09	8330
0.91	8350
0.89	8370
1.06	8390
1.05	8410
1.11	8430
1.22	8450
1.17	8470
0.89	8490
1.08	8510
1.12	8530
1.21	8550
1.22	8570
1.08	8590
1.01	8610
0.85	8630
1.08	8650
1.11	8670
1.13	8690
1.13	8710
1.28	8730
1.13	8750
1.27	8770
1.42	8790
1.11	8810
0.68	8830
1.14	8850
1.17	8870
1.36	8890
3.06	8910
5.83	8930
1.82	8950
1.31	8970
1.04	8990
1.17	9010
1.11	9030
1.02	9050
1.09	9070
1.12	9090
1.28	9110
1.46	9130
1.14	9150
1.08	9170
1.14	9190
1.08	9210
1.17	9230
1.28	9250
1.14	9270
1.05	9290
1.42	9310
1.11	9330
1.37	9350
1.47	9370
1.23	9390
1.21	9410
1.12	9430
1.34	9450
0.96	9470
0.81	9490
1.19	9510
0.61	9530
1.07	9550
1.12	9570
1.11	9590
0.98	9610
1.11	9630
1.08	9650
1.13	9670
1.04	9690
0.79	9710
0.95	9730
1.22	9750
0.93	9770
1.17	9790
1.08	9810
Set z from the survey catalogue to 0.357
